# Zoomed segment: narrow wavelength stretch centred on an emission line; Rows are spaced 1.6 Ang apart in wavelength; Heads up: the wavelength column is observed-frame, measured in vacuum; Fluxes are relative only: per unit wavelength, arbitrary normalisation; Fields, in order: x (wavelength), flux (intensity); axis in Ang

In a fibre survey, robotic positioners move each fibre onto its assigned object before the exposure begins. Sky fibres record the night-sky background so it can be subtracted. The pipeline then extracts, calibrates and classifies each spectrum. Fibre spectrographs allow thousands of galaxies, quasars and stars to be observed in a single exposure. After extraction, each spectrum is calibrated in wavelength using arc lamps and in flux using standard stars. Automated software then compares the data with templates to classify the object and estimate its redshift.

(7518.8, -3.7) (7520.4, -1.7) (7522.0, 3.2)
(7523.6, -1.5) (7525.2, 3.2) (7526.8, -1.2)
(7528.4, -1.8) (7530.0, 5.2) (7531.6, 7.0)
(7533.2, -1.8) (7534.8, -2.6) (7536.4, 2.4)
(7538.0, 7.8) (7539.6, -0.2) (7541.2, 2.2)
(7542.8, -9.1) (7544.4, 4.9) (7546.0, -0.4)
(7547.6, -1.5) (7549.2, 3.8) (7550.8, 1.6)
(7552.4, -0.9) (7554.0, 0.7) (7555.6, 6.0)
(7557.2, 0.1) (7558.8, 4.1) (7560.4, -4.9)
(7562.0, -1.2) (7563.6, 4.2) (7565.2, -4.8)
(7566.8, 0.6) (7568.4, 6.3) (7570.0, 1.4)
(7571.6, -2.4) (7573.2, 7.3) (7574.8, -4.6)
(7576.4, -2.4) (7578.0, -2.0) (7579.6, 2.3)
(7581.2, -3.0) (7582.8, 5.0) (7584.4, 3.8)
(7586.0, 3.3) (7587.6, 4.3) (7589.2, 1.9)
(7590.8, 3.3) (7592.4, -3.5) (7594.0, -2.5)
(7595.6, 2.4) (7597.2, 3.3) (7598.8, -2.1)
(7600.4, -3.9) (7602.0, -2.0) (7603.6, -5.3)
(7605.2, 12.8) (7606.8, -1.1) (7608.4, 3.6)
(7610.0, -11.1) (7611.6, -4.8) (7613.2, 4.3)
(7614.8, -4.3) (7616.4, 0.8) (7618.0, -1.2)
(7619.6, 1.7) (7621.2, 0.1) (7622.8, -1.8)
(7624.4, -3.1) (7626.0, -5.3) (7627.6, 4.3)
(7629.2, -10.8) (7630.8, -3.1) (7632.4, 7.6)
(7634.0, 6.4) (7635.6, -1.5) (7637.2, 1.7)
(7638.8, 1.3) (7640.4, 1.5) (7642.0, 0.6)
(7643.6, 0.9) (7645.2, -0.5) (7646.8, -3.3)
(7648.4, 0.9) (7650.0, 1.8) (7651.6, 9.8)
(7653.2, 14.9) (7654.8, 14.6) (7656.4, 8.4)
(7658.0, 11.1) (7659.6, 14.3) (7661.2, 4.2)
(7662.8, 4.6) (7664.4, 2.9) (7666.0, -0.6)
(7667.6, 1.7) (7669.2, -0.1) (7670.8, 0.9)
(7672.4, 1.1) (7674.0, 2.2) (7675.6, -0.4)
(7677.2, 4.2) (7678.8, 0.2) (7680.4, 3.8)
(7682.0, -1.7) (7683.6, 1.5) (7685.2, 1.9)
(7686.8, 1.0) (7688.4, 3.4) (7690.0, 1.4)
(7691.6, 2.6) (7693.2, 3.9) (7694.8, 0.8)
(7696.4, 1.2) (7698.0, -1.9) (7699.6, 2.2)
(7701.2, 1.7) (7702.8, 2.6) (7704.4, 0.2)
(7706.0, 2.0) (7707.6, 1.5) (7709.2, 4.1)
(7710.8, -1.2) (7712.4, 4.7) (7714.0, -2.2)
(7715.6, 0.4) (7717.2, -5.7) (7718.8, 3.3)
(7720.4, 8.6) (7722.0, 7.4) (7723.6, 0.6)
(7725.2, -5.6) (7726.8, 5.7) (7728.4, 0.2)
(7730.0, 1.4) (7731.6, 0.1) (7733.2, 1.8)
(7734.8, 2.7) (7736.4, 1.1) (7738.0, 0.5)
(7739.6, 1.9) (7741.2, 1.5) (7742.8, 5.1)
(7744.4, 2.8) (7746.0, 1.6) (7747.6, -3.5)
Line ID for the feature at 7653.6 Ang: [O II] 3727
